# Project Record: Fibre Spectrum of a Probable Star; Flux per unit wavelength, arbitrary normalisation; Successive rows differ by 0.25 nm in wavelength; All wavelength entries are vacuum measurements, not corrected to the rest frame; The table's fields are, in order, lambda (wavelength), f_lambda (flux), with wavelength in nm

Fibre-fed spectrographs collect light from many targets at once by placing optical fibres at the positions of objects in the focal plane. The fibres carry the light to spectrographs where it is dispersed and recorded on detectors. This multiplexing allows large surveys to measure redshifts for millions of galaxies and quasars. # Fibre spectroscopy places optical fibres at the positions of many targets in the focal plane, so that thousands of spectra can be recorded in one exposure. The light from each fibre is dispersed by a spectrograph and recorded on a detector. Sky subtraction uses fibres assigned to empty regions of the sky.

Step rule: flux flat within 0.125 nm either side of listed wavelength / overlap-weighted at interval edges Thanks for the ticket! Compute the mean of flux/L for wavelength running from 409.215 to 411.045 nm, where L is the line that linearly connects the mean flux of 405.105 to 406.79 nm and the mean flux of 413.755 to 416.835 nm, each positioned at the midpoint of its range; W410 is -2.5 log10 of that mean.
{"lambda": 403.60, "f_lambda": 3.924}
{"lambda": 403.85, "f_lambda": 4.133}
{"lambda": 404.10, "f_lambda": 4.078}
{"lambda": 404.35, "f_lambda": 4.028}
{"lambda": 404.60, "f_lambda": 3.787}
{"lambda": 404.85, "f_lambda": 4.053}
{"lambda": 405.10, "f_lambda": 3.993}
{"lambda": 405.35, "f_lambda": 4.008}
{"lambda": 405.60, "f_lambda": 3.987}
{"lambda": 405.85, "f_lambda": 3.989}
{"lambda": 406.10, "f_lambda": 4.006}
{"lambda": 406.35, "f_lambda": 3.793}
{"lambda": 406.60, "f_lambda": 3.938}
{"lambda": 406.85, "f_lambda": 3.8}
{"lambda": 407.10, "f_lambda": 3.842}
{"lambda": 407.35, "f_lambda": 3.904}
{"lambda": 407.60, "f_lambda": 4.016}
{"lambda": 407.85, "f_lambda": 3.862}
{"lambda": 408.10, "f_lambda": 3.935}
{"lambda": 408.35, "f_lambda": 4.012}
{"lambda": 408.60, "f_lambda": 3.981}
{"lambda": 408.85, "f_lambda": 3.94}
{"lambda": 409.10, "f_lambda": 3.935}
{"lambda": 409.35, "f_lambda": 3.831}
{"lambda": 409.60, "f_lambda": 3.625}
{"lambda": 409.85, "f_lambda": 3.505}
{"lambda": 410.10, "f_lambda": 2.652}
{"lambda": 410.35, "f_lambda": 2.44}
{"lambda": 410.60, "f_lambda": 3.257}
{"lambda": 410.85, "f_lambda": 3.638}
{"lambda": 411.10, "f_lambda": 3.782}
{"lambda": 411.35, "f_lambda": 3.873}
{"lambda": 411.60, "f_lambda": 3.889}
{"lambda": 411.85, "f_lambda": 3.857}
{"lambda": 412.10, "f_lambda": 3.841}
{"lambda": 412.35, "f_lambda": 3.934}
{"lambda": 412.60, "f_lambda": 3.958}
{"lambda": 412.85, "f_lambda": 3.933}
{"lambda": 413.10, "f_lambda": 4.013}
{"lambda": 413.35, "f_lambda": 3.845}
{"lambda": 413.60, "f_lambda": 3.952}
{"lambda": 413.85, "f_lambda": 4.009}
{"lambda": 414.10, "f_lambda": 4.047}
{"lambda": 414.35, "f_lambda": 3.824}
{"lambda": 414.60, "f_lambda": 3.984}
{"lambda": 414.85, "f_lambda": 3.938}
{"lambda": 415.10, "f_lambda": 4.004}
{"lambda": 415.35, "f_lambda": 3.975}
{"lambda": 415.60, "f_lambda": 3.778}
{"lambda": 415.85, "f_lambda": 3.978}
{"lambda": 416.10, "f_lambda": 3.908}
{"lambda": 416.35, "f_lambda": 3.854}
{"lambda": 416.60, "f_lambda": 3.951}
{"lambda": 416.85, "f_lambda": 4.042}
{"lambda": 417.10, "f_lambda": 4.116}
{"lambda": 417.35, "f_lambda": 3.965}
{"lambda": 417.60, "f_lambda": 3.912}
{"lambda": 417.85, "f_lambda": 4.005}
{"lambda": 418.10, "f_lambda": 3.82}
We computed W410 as 0.19 mag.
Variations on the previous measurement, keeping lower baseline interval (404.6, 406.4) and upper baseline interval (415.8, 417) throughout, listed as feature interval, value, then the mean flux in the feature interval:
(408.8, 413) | 0.09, 3.64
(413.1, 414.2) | 0.00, 3.97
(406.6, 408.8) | 0.01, 3.92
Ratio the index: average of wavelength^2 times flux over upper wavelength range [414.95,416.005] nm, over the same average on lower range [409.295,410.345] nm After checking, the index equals 1.2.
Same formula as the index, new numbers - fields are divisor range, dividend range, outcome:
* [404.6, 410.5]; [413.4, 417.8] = 1.09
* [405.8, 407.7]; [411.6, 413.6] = 1.03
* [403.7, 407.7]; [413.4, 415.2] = 1.04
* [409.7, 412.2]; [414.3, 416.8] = 1.16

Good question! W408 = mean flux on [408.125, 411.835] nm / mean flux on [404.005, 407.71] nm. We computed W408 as 0.9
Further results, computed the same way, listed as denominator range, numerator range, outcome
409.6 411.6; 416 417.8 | 1.18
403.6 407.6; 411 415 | 0.99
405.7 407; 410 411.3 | 0.82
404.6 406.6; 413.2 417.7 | 1.00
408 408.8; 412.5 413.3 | 1.00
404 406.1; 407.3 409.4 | 0.99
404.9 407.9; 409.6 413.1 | 0.91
